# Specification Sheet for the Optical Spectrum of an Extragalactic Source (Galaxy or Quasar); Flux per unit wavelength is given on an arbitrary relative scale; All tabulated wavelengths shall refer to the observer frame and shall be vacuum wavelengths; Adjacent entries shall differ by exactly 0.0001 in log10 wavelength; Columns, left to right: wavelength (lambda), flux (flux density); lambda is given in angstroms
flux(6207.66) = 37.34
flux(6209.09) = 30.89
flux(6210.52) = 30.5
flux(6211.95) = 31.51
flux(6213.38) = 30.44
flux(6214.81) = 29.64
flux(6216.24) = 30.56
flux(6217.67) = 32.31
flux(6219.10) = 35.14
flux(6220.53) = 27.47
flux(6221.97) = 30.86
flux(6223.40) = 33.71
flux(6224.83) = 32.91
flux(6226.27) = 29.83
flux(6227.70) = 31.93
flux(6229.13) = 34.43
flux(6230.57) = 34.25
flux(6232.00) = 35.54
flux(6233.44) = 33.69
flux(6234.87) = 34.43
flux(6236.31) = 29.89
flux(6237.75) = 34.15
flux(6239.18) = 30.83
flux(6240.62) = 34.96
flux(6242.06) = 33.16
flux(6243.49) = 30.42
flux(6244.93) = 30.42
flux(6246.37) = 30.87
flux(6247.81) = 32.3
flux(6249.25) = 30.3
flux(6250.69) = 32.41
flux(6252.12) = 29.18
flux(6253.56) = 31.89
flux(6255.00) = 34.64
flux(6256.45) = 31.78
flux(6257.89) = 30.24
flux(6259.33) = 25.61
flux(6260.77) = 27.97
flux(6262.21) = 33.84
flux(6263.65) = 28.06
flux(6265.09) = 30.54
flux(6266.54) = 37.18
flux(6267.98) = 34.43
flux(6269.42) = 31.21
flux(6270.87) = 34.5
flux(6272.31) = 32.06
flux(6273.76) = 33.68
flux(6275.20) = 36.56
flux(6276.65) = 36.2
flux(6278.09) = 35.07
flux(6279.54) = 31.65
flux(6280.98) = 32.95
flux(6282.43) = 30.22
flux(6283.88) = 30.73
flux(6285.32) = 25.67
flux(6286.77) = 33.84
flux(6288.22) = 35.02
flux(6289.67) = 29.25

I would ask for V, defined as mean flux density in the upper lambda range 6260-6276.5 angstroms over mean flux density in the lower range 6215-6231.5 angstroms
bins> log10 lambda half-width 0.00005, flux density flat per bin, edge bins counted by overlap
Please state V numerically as 1.0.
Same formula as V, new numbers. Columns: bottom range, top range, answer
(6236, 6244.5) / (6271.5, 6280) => 1.06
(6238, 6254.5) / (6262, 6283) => 1.05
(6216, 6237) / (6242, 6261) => 0.95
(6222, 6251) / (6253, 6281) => 1.00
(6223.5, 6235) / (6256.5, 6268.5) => 0.93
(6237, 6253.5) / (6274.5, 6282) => 1.08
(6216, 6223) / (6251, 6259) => 1.00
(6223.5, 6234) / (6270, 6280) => 1.03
